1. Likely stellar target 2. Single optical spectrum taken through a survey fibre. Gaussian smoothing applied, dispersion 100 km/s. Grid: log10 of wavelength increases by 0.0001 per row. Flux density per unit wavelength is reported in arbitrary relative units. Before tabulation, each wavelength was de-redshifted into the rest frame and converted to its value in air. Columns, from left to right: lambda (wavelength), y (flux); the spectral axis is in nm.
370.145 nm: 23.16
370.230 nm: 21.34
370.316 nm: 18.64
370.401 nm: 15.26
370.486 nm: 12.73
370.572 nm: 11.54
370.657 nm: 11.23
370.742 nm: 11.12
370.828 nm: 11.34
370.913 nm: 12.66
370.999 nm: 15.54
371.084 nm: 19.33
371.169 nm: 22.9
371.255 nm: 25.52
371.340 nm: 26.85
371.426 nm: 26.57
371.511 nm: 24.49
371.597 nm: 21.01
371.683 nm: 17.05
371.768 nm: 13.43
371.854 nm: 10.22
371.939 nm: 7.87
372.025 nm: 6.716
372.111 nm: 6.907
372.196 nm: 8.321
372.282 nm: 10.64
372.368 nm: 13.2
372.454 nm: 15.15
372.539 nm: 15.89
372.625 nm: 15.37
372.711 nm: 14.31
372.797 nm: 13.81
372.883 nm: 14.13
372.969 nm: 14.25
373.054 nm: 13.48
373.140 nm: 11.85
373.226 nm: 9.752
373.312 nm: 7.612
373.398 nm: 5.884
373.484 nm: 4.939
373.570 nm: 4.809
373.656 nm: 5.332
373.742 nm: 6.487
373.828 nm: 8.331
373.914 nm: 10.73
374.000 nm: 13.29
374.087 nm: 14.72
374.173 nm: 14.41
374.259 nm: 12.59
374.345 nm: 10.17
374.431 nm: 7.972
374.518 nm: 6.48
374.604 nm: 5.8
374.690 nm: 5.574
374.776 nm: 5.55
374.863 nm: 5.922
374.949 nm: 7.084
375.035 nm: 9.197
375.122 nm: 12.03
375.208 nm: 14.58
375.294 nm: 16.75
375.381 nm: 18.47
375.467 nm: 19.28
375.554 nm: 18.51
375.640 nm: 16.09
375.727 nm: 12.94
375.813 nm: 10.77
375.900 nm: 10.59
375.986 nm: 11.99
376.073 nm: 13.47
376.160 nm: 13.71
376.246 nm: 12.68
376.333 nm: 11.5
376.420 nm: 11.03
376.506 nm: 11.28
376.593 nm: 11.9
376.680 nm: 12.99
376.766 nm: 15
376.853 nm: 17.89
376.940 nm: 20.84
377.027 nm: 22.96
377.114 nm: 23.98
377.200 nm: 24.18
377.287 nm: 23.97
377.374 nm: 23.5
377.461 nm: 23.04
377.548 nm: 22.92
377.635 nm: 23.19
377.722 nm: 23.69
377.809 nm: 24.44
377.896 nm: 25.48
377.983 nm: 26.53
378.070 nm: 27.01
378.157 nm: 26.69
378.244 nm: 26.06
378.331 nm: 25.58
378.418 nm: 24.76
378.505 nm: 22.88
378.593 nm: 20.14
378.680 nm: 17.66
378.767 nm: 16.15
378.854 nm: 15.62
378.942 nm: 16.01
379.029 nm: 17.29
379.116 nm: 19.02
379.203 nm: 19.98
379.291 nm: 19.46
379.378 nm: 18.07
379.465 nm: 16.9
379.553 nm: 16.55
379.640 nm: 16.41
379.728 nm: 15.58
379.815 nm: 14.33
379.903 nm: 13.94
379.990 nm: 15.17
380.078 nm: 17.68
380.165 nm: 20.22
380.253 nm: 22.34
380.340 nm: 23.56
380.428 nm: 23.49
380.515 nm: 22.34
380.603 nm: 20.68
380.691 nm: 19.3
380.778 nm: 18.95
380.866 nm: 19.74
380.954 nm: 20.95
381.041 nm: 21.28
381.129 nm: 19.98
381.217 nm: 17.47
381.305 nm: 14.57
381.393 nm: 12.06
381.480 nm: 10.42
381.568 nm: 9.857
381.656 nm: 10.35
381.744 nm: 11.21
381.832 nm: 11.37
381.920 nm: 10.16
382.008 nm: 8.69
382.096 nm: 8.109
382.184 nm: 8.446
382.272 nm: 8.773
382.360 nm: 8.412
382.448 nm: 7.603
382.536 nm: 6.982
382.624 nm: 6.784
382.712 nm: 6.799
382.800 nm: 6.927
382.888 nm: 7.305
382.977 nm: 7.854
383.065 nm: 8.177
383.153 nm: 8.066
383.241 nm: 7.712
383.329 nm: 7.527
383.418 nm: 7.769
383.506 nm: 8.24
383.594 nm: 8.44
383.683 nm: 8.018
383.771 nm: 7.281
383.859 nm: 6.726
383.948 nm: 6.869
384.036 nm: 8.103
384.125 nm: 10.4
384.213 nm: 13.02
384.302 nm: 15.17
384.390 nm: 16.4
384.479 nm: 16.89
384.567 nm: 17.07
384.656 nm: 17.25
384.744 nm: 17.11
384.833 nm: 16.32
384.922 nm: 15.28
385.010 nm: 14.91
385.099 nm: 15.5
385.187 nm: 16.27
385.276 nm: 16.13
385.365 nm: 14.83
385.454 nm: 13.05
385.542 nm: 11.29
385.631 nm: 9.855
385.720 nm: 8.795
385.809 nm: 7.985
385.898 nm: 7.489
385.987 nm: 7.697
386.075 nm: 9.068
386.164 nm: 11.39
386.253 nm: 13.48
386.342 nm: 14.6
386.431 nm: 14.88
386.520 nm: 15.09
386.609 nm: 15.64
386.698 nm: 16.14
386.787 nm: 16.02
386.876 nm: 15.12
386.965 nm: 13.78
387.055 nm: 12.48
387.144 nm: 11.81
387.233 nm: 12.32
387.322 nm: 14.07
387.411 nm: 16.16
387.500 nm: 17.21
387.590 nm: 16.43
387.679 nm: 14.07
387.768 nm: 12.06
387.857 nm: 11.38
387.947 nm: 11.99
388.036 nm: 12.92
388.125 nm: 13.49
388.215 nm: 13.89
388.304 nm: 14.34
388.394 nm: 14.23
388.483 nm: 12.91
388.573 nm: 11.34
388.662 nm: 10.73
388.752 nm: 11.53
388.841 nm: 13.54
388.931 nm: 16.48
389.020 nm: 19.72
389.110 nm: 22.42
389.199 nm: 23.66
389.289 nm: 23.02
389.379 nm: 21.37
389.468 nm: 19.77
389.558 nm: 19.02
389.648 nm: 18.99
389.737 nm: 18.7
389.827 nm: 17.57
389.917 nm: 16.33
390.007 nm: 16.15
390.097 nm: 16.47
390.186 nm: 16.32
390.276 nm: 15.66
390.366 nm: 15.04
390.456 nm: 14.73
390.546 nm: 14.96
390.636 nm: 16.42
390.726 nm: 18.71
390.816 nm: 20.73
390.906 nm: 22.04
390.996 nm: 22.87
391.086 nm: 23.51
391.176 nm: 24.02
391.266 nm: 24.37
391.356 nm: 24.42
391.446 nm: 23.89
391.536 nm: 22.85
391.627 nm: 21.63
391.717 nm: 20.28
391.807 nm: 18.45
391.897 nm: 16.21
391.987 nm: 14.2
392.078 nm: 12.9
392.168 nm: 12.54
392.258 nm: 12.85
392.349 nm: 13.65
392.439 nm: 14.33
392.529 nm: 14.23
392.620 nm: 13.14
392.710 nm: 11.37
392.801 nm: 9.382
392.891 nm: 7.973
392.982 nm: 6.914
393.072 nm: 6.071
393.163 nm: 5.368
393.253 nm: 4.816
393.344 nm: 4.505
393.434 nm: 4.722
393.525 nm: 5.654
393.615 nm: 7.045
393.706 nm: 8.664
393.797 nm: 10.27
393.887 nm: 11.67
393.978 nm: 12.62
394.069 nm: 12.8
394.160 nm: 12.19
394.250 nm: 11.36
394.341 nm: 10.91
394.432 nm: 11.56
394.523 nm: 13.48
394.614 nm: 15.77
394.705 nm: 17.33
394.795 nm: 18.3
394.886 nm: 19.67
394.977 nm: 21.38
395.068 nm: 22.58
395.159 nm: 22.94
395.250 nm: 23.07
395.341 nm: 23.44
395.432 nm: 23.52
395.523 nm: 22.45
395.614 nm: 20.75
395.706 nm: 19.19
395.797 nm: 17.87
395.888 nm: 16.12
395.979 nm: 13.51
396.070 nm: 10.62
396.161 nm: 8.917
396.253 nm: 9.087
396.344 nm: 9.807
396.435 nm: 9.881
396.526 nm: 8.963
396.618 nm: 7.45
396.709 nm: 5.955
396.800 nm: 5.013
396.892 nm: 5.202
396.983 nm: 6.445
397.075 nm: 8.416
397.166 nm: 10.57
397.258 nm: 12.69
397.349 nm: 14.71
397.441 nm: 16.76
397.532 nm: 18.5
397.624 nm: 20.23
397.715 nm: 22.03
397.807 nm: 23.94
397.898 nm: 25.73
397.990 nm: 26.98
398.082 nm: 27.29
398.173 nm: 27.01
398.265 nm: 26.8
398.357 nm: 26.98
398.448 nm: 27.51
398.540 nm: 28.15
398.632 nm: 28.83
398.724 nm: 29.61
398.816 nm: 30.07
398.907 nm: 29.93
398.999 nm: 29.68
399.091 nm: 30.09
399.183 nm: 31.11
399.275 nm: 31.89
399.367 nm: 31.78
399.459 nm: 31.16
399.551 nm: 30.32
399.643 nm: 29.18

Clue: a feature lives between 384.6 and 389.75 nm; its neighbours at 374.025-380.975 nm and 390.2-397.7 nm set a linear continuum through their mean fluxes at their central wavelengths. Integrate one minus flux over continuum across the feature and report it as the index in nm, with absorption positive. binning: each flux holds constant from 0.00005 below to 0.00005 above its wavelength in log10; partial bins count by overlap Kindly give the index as 0.33 nm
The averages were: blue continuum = 17.2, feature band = 14.6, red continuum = 14.5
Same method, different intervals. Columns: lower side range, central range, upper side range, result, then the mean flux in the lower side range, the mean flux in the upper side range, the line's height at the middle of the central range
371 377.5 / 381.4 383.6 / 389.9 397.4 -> 0.858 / 13.7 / 14.4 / 14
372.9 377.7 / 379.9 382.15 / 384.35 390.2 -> -0.373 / 13.2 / 14.8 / 14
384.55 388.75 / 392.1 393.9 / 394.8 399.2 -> 0.817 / 13.5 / 19.2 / 17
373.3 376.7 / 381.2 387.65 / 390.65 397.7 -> 0.538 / 10.9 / 14.4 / 12.6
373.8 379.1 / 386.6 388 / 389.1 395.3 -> 0.160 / 16.4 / 15.7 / 15.9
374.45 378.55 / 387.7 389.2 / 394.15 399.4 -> 0.327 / 17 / 19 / 18.2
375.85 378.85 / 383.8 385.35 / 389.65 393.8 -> 0.288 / 19.6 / 14.9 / 17.3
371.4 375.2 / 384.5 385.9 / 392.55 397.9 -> -0.200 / 11.1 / 13.2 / 12.2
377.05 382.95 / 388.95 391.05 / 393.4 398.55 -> -0.297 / 17.4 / 15.8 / 16.4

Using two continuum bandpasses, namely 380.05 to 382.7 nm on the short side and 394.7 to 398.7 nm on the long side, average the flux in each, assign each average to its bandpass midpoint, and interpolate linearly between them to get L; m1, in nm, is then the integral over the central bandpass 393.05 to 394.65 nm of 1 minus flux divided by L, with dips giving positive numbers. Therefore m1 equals 0.73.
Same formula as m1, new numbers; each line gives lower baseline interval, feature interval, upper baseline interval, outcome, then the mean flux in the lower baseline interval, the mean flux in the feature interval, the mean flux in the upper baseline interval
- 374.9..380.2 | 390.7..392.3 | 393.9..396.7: -0.39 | 18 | 19.8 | 15.4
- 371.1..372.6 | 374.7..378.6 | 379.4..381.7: -0.19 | 16.1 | 17.7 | 17.5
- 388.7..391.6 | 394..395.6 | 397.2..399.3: 0.35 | 19.2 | 17.8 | 25.4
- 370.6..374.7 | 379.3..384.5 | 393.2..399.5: 0.56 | 12.7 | 12.9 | 17.6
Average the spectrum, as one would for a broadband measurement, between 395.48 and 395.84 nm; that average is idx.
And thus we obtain 20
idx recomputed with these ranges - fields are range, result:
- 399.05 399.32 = 31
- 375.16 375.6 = 17.5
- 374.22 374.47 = 10.3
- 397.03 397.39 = 11.6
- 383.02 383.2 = 8.14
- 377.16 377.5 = 23.7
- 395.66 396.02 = 16.7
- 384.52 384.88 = 16.9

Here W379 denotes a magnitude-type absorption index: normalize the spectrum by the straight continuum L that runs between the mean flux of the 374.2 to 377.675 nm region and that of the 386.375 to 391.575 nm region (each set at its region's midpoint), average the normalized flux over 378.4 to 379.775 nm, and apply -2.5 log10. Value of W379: -0.20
